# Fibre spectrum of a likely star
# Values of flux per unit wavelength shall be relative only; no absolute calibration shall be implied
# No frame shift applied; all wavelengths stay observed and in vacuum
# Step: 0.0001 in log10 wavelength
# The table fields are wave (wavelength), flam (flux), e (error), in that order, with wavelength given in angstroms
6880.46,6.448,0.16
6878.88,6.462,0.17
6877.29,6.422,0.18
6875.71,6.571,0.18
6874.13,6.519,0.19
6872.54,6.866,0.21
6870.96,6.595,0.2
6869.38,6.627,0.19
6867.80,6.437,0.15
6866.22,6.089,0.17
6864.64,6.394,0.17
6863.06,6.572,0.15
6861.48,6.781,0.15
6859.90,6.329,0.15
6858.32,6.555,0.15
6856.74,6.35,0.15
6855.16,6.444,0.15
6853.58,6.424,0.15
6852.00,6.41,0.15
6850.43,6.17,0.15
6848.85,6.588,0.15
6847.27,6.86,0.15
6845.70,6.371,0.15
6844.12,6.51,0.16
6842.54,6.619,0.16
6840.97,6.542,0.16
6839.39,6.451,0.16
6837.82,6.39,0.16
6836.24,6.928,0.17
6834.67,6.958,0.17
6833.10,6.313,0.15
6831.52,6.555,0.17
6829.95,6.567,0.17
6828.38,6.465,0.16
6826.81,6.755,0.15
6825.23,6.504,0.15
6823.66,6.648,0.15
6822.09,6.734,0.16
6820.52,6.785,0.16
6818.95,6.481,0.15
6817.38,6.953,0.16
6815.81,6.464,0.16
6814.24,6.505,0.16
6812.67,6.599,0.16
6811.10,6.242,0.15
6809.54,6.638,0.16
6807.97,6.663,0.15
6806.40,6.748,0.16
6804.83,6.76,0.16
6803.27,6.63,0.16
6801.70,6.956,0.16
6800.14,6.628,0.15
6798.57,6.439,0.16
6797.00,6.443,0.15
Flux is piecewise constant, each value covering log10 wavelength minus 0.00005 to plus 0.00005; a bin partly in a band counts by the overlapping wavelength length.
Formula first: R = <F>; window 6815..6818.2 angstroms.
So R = 6.7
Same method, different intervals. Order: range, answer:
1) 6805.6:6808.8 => 6.69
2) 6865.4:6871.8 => 6.45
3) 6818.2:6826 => 6.63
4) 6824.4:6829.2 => 6.57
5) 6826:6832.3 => 6.58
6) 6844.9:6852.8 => 6.48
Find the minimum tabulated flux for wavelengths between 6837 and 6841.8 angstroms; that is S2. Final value 6.39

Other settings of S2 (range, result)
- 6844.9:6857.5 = 6.17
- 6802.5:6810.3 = 6.63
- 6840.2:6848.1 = 6.371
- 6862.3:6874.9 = 6.089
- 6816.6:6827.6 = 6.481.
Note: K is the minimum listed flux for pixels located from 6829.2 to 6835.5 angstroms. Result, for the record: 6.313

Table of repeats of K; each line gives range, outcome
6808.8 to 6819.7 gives 6.242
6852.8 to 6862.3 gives 6.329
